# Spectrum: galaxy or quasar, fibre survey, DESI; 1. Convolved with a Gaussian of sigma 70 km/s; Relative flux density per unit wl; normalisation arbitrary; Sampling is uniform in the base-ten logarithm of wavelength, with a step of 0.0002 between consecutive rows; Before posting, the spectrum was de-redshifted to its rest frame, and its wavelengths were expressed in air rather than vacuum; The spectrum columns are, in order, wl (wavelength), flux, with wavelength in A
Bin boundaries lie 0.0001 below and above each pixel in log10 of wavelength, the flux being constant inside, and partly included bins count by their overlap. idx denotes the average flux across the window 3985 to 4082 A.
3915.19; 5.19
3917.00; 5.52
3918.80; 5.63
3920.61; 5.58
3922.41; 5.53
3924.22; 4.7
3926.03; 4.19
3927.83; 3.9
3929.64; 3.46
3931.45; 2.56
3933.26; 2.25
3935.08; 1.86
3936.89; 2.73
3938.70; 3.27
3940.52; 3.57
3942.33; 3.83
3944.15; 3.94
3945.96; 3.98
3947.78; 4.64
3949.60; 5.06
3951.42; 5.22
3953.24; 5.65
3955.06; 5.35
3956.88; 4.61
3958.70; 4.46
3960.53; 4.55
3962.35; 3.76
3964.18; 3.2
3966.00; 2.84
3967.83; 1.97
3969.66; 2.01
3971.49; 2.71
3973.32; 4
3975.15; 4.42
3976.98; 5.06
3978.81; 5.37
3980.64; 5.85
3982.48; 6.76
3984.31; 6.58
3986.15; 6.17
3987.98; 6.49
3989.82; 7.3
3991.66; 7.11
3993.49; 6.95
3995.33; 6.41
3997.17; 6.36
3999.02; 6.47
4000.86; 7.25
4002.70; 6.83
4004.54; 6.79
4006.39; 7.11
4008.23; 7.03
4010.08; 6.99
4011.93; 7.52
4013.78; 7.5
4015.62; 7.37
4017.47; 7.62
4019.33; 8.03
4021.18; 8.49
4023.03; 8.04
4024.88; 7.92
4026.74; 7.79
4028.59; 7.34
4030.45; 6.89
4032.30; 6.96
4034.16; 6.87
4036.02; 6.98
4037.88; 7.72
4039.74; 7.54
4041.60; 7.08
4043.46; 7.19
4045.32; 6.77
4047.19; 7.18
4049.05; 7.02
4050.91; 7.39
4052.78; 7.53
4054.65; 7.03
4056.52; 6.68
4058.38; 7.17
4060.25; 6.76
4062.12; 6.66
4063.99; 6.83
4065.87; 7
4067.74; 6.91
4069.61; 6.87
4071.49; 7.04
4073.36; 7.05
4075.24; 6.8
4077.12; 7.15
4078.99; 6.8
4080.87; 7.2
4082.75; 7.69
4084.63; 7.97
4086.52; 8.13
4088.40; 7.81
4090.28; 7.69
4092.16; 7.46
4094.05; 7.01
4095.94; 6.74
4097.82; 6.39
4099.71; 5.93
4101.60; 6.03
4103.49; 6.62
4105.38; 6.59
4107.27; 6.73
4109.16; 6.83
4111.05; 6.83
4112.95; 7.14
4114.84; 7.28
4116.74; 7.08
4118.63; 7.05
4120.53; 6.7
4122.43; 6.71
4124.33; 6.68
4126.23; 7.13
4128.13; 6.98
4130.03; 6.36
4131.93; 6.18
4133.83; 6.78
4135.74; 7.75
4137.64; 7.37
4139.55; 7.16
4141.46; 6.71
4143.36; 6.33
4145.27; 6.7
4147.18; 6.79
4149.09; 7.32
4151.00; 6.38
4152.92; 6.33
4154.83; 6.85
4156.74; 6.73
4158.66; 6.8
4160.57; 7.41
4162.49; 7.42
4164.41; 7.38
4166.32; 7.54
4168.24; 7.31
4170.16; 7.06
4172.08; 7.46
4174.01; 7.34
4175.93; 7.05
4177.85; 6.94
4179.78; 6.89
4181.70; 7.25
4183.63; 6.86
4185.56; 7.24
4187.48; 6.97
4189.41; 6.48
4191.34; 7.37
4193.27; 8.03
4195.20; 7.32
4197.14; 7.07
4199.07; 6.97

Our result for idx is 7.11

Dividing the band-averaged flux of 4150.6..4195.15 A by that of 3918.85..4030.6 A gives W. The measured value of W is 1.32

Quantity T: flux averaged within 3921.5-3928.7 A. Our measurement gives 4.59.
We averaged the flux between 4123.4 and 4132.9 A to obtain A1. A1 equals 6.67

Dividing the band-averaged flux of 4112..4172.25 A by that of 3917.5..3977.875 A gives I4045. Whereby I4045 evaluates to 1.76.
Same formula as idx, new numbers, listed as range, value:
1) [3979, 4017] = 6.82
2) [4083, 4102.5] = 7.14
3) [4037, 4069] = 7.08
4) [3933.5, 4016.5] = 5.2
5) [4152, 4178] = 7.12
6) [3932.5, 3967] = 3.94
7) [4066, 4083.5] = 7.05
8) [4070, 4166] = 6.96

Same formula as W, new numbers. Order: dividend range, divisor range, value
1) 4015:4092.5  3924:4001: 1.58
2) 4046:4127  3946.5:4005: 1.34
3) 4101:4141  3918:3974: 1.76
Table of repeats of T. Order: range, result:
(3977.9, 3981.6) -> 5.62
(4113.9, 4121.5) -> 7.02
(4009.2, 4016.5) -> 7.35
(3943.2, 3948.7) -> 4.18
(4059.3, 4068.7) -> 6.83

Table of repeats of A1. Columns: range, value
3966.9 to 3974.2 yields 2.66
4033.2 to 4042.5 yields 7.23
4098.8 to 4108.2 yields 6.38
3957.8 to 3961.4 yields 4.5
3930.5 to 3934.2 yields 2.41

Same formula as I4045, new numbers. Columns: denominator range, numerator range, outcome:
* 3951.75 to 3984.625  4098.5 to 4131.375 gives 1.54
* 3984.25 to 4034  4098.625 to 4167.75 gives 0.96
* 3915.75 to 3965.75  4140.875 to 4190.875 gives 1.67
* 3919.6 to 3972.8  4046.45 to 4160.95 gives 1.81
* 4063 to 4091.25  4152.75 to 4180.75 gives 0.98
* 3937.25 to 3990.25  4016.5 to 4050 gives 1.64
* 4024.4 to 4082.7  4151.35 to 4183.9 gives 1.00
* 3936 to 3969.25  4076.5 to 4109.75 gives 1.76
